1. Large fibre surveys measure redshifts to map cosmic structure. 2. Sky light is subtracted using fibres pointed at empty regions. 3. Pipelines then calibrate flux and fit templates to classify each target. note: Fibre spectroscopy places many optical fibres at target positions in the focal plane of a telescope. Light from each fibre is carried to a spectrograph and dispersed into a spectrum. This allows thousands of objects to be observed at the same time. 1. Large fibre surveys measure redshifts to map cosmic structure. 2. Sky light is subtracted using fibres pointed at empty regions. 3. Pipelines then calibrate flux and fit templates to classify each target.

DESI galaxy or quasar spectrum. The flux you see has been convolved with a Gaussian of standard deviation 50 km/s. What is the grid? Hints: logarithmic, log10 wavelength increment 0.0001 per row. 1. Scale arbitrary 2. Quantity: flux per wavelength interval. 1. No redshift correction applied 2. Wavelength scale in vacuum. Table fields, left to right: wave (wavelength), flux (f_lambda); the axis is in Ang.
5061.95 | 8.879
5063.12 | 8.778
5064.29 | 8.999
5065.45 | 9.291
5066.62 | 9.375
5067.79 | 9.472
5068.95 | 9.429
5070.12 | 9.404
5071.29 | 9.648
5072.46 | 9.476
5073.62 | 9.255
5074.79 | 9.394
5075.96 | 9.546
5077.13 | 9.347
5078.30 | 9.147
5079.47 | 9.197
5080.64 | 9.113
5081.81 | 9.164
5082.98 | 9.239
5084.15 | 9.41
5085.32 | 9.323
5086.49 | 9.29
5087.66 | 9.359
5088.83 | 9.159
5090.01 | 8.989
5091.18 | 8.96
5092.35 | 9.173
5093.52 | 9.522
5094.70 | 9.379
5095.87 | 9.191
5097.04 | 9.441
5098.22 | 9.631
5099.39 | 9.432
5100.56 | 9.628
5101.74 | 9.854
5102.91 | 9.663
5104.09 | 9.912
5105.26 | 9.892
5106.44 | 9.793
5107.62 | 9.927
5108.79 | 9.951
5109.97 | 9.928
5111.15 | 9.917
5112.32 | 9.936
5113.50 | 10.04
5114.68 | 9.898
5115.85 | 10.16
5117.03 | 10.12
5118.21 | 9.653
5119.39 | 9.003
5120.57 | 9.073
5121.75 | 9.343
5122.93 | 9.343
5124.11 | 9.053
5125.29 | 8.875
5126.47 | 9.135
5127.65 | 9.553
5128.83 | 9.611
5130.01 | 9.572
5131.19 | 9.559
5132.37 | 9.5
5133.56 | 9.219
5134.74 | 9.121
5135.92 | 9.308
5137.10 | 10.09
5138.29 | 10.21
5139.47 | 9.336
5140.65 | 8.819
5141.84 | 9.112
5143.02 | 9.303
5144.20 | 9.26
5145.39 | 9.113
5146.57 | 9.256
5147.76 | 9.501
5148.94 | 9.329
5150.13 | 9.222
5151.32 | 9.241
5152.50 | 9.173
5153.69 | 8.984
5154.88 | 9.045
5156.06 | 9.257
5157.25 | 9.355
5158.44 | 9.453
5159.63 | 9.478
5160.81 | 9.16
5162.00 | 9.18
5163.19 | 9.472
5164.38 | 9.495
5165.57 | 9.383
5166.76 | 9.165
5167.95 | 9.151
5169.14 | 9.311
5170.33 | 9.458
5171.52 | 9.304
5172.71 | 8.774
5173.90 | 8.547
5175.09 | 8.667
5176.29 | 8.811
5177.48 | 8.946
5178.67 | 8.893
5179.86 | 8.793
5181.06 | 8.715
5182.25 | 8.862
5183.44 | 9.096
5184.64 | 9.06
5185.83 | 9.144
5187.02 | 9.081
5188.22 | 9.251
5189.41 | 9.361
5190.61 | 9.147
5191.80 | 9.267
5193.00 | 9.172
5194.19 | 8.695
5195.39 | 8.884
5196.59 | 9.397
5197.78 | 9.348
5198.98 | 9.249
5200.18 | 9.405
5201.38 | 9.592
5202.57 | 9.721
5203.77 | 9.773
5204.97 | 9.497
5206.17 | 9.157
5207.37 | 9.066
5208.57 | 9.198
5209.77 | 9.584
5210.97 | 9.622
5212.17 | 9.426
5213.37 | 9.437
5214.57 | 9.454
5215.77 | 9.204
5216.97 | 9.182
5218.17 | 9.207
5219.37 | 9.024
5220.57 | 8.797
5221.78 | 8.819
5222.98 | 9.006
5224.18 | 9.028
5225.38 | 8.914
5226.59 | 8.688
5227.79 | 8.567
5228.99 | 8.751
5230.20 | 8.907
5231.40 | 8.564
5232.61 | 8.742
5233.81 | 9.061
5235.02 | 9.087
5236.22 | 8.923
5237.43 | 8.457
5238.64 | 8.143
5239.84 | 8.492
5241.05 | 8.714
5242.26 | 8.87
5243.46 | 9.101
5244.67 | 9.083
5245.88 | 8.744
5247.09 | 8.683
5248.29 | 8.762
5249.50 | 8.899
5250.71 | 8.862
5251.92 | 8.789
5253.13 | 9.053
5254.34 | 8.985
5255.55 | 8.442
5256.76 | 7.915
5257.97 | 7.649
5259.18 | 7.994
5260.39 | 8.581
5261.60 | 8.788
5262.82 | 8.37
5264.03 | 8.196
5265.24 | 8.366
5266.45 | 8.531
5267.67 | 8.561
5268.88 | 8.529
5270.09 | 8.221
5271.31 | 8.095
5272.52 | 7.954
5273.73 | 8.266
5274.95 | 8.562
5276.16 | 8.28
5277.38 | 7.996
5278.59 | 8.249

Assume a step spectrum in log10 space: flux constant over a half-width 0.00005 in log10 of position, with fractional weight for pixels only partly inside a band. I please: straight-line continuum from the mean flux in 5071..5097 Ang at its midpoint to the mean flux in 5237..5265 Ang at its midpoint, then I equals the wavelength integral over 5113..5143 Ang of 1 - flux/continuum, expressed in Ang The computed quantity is -1.2 Ang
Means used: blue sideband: 9.29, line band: 9.46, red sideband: 8.59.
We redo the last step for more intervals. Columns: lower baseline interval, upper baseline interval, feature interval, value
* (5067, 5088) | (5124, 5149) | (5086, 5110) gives -0.43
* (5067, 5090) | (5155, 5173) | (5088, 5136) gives -1.08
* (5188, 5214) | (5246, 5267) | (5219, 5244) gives 0.28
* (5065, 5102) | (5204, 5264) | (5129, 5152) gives -0.53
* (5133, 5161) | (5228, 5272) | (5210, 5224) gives -0.59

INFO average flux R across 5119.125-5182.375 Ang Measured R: 9.22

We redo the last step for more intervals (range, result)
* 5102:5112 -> 9.88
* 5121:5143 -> 9.37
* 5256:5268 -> 8.29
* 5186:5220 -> 9.3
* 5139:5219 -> 9.21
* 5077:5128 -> 9.48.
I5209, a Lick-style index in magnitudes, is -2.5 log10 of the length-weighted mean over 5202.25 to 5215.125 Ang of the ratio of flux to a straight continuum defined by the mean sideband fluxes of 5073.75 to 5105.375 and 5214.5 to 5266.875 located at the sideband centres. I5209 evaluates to -0.07 mag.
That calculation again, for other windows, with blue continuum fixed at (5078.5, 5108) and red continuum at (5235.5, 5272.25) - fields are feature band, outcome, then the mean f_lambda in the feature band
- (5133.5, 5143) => -0.03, 9.41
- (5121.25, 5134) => -0.01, 9.34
